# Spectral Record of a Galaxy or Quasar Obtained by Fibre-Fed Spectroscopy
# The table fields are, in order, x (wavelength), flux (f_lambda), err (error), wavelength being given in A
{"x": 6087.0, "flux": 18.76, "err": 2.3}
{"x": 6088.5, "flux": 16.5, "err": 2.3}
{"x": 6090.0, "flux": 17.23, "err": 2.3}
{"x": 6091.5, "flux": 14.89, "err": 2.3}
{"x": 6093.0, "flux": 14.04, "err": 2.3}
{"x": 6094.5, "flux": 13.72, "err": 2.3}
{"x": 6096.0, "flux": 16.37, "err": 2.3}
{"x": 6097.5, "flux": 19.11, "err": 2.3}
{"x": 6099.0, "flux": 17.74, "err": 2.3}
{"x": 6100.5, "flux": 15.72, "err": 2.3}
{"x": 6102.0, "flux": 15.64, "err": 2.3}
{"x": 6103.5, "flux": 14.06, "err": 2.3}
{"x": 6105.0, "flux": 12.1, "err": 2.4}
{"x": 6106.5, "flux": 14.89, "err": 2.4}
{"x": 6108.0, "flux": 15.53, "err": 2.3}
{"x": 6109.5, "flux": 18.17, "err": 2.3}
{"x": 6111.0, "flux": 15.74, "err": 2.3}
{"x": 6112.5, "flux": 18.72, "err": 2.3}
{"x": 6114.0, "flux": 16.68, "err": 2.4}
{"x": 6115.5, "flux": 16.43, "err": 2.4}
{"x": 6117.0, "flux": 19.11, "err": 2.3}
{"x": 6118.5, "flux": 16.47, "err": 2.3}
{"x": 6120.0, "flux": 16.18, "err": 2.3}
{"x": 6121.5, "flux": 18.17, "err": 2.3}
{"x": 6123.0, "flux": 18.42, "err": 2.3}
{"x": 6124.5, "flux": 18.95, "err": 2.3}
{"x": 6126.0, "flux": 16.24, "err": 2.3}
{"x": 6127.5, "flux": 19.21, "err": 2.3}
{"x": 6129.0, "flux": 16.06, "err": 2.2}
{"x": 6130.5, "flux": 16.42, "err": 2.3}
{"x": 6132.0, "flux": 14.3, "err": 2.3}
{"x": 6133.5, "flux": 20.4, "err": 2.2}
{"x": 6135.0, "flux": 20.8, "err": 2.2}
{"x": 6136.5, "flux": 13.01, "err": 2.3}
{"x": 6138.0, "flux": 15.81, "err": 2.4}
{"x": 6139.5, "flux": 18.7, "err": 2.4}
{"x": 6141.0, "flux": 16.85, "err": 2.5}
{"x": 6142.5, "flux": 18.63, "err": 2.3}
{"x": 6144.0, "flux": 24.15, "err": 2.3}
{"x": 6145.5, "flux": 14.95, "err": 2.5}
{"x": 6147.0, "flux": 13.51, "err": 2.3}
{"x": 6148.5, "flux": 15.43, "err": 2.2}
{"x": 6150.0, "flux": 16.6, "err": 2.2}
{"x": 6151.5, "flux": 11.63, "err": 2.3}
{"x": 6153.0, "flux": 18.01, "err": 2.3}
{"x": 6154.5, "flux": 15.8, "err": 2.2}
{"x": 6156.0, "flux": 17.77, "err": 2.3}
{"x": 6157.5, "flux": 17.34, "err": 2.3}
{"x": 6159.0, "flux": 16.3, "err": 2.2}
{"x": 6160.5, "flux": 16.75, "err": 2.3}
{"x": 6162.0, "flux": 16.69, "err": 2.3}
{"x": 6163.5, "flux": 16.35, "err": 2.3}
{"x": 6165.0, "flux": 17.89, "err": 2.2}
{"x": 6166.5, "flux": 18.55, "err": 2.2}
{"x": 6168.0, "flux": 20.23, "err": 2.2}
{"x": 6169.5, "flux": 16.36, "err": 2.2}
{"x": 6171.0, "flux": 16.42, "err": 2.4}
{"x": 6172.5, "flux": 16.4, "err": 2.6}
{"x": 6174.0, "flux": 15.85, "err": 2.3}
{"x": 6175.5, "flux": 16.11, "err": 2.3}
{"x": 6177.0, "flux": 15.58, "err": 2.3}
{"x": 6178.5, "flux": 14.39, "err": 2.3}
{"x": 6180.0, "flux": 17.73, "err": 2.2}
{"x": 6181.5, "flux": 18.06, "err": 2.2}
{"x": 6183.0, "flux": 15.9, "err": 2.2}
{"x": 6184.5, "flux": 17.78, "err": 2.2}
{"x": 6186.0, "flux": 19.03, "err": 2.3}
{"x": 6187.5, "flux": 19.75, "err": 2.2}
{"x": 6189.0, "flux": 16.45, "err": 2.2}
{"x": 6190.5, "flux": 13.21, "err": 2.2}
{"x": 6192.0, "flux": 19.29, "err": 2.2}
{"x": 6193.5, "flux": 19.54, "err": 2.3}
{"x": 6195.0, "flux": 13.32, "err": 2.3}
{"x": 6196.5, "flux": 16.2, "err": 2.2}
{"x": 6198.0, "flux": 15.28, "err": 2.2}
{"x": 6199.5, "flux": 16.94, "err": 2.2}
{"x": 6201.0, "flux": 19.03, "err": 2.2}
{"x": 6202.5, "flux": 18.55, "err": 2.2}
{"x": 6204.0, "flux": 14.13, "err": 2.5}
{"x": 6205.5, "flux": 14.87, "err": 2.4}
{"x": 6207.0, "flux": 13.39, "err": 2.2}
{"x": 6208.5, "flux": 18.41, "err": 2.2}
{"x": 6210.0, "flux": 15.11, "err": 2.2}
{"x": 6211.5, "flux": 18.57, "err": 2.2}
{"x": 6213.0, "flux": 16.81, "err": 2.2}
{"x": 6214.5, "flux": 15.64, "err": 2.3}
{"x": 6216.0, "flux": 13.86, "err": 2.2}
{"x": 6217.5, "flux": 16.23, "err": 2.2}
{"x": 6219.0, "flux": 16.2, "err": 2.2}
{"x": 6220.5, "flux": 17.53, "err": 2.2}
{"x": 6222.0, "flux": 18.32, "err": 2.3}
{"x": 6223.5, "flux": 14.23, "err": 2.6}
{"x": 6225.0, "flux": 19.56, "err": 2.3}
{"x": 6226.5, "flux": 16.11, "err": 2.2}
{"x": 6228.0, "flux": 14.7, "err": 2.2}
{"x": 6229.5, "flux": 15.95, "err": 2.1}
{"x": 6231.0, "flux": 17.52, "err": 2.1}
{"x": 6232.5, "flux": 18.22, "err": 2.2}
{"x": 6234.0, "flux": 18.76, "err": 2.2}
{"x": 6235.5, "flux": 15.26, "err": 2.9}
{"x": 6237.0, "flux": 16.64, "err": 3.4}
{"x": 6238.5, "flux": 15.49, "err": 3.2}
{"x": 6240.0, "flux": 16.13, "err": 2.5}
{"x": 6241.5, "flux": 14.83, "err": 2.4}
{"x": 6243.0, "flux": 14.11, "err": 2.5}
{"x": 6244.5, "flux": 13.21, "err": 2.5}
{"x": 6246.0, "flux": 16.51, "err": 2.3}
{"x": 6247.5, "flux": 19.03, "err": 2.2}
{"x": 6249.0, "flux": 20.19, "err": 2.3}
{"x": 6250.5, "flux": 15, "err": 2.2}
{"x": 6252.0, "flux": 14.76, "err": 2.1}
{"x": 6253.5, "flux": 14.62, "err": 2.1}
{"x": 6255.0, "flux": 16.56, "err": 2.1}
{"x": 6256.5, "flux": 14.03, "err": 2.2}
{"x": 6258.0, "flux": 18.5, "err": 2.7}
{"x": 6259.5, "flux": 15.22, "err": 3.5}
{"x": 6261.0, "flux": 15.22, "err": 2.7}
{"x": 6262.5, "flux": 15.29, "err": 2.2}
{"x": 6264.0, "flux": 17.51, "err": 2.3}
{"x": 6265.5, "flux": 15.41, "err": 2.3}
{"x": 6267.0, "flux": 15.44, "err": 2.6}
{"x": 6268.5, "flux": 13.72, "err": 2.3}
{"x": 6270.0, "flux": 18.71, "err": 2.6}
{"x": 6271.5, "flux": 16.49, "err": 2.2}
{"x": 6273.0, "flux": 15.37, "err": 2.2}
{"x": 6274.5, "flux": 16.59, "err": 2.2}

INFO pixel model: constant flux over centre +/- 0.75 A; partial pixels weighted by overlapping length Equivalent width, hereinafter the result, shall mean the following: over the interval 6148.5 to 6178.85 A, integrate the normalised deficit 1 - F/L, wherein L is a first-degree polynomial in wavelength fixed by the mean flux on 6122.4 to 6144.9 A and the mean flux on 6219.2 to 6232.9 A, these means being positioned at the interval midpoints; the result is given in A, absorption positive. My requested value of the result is 1.7 A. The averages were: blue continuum 17.8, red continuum 16.8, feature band 16.6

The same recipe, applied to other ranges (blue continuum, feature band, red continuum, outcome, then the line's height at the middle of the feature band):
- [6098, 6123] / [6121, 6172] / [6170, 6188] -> -1.45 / 16.7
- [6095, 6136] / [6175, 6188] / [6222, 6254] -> -0.43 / 16.6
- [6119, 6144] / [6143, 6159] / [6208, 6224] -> 0.72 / 17.3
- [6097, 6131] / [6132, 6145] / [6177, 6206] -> -1.13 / 16.8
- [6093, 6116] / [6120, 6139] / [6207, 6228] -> -1.43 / 16.1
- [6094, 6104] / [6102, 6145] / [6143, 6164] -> -2.03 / 16.3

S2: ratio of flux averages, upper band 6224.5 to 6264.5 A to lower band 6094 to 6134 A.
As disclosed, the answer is 0.97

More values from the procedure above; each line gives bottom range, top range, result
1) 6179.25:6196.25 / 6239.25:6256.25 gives 0.92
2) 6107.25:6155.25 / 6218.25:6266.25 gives 0.96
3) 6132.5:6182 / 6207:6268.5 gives 0.96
